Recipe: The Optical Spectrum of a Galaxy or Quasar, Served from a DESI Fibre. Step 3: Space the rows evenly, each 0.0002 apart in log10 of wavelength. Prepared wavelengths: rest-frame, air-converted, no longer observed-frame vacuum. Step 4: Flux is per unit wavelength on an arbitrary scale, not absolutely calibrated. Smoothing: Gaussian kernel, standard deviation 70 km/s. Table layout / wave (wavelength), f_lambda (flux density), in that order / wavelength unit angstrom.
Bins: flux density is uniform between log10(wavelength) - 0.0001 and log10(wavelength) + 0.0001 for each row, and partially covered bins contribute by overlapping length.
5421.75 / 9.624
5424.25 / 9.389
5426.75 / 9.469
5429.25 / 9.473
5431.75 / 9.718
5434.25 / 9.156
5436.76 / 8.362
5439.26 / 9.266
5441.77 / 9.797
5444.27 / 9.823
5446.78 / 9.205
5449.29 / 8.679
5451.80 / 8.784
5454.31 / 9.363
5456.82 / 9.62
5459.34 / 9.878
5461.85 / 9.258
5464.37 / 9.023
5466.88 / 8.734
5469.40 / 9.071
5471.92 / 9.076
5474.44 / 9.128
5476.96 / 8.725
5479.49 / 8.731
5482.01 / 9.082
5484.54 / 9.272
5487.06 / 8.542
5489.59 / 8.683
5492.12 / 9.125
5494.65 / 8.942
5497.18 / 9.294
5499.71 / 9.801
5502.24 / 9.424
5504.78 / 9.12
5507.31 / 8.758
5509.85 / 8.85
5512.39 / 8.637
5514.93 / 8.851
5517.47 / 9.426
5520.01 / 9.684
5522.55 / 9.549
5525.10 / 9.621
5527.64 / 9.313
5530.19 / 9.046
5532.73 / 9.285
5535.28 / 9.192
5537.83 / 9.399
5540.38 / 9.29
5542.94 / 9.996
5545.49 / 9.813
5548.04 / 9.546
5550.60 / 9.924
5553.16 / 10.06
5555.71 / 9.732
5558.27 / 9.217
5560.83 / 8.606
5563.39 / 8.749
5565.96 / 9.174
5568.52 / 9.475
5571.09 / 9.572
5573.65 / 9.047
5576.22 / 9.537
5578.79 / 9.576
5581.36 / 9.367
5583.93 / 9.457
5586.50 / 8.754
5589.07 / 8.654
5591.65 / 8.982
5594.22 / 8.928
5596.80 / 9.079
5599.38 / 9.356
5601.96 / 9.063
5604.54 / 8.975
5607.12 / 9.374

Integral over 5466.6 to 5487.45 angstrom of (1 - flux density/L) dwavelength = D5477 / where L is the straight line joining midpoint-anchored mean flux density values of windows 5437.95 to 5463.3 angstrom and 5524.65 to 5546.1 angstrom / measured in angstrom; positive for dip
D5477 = 0.9 angstrom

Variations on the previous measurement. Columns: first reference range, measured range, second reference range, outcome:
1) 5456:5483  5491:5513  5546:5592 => 0.1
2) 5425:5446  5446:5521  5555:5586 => 2.0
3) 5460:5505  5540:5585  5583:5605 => -2.1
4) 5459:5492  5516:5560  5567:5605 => -2.0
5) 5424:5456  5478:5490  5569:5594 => 0.5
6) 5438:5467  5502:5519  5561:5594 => 0.5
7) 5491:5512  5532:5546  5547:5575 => -0.3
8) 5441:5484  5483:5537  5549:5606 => 0.2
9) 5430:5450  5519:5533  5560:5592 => -0.3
